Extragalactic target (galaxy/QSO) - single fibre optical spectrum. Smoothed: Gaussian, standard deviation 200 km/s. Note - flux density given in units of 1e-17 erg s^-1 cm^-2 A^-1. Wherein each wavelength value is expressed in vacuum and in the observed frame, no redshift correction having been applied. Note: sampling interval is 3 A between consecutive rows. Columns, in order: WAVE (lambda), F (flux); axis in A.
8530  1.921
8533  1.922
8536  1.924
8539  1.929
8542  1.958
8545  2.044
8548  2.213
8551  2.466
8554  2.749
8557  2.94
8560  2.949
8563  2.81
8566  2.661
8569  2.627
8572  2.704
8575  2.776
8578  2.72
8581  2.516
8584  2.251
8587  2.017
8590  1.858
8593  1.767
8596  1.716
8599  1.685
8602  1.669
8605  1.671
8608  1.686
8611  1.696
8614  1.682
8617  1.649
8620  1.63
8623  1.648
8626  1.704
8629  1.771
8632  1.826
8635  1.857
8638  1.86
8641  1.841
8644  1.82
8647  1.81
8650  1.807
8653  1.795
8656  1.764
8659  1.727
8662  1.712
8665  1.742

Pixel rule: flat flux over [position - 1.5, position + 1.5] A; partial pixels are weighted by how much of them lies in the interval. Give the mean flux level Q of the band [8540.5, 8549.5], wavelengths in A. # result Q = 2.07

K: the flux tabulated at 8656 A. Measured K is 1.764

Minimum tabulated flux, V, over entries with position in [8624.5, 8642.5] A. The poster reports 1.704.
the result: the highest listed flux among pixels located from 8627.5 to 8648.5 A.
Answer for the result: 1.86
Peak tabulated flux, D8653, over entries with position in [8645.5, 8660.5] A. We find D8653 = 1.81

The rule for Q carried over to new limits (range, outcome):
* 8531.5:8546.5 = 1.96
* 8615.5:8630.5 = 1.68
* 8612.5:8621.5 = 1.65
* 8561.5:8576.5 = 2.72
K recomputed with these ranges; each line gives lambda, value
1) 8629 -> 1.771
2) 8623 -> 1.648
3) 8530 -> 1.921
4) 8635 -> 1.857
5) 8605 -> 1.671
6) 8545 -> 2.044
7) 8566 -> 2.661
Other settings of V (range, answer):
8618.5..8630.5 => 1.63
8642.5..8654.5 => 1.795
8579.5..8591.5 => 1.858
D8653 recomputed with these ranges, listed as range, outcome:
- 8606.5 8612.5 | 1.696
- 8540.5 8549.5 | 2.213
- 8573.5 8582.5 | 2.776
